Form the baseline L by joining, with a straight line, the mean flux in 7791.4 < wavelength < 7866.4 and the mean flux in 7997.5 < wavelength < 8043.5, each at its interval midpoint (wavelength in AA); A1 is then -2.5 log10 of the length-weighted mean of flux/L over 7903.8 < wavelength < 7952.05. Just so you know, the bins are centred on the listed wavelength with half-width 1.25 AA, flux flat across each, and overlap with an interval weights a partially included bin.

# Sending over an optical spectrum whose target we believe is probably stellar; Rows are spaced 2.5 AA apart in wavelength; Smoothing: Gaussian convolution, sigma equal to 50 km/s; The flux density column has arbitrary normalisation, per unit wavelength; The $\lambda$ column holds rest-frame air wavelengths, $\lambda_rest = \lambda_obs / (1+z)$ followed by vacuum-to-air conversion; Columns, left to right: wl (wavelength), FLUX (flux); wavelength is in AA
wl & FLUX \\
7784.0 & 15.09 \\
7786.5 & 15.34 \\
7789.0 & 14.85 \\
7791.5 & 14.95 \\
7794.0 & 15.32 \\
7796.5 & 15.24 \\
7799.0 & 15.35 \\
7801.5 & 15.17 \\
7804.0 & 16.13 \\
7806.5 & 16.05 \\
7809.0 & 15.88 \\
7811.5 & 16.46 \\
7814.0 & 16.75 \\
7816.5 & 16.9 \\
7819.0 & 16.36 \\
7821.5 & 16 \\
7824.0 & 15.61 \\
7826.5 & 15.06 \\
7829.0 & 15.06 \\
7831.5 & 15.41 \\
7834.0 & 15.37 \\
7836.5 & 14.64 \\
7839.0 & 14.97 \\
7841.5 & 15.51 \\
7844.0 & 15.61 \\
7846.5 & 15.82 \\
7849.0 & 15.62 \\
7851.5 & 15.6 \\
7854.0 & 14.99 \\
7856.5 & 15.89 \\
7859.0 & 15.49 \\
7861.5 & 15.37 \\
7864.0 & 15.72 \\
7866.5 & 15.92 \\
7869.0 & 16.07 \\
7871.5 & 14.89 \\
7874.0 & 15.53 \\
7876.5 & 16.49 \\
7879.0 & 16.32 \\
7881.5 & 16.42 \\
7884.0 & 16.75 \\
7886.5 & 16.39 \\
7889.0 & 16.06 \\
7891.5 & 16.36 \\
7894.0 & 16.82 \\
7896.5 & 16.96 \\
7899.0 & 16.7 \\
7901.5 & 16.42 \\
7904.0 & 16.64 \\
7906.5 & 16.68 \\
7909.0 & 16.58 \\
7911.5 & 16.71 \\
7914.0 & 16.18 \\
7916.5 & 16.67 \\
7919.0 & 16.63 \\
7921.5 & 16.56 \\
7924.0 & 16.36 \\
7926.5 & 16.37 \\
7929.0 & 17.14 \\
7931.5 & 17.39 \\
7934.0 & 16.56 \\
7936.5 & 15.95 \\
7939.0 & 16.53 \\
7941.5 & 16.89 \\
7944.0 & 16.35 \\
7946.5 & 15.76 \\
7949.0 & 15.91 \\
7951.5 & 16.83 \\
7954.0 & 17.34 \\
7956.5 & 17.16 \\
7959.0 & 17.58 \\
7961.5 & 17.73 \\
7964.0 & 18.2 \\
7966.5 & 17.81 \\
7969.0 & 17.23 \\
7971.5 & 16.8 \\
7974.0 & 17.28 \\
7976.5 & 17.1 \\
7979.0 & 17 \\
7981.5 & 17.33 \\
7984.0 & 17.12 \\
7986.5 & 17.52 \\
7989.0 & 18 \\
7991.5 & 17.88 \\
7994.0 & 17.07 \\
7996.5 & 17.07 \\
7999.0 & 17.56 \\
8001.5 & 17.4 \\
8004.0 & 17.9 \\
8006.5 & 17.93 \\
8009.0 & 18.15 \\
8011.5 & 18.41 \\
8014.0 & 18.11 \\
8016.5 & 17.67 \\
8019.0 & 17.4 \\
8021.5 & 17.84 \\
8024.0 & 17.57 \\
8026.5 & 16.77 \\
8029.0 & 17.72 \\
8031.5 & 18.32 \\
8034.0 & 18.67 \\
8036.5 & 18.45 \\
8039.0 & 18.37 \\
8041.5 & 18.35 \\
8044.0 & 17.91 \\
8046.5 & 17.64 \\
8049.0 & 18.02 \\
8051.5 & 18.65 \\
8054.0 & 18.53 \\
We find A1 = 0.02 mag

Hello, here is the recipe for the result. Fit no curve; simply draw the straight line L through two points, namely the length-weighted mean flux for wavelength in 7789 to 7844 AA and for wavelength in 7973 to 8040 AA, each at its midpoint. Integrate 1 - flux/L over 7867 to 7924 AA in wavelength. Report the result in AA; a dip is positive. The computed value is 0.3 AA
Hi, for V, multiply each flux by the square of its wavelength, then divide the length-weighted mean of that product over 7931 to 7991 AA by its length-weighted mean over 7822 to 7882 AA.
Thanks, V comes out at 1.13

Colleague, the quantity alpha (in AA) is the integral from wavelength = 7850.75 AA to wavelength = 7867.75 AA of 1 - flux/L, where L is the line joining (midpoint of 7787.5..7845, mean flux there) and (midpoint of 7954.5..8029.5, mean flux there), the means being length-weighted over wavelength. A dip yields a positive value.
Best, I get 0.5 AA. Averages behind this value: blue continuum 15.6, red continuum 17.5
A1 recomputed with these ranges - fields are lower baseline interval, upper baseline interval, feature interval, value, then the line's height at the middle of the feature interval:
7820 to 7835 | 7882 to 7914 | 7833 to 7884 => 0.02 mag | 15.9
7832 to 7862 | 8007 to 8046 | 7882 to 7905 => -0.03 mag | 16.1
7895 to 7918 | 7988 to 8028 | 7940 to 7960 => 0.02 mag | 17.1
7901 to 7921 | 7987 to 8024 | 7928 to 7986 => 0.01 mag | 17.1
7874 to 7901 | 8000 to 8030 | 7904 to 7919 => 0.01 mag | 16.7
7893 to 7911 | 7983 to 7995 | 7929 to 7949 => 0.04 mag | 17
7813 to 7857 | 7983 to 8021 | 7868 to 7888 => 0.00 mag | 16.1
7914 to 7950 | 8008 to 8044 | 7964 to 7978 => -0.01 mag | 17.1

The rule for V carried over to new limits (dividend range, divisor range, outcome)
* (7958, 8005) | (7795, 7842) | 1.16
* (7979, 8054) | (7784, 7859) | 1.20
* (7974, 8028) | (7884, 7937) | 1.08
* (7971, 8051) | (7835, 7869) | 1.19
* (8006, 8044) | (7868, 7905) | 1.14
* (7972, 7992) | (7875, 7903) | 1.08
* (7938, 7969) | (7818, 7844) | 1.14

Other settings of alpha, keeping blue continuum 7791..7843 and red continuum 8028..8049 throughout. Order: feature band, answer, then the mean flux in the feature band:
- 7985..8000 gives 0.12 AA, 17.5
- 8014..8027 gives 0.30 AA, 17.6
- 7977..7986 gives 0.18 AA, 17.2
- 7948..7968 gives -0.09 AA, 17.3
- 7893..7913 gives -0.07 AA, 16.7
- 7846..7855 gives 0.29 AA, 15.5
